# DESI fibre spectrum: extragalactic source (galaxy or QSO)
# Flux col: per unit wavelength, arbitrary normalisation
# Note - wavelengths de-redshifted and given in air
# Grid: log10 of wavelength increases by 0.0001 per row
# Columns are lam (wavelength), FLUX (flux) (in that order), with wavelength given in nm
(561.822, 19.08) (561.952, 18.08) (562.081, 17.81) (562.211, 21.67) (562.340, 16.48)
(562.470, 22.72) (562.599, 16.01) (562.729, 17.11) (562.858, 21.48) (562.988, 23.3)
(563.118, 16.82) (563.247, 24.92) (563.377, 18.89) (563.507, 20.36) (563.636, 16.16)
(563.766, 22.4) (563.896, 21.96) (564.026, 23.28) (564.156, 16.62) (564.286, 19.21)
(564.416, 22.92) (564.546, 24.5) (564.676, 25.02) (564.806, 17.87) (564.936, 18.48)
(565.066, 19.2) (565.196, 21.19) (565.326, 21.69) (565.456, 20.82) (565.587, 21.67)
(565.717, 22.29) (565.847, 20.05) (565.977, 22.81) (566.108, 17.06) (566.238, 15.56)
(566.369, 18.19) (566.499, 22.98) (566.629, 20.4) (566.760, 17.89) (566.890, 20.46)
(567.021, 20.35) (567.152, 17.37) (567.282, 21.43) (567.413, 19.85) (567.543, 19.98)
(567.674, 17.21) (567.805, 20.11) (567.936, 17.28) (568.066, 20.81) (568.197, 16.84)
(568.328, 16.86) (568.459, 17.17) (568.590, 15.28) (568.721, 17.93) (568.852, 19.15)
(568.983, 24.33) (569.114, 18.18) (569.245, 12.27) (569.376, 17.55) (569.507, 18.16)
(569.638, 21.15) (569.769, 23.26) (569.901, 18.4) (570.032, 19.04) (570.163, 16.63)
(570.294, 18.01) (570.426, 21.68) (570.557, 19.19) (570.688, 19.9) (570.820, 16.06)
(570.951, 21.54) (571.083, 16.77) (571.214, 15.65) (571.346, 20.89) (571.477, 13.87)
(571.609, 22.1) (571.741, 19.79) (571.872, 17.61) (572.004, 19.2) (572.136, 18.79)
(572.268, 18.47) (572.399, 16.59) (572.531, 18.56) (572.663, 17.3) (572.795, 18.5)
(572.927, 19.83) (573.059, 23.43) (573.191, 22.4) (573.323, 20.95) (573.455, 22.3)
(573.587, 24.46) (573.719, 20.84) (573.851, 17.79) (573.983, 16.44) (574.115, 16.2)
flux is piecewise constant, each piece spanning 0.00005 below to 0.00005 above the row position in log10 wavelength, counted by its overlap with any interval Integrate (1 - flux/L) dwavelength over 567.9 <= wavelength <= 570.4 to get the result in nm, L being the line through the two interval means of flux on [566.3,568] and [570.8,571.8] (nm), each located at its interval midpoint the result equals 0.08 nm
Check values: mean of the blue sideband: 19.5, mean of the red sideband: 18.4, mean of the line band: 18.4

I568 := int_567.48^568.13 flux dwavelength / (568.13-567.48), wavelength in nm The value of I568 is 19.1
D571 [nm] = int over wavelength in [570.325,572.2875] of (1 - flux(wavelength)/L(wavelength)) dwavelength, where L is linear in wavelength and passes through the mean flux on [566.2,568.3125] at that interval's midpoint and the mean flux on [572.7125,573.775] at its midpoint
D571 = 0.19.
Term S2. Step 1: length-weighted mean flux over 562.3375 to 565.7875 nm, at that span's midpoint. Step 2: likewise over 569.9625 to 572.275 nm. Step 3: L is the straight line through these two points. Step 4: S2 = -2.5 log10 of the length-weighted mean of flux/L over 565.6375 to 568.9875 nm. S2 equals 0.03 mag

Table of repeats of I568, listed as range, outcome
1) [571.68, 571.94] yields 18.7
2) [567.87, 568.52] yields 17.8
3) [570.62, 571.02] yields 19.1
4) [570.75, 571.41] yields 18.2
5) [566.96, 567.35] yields 19.7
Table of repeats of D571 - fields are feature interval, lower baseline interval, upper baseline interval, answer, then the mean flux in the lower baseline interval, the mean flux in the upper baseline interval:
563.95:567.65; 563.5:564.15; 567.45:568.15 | -0.095 nm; 20.5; 19.1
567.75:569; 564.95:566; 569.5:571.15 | 0.102 nm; 21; 19.3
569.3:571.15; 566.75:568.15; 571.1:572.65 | -0.039 nm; 19.4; 18.2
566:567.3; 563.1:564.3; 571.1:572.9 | 0.021 nm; 20.2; 18.2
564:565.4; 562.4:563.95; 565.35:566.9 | -0.052 nm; 20.2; 20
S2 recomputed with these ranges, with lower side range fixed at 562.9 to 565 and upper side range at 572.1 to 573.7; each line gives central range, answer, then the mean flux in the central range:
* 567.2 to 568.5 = 0.10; 18.8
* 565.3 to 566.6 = 0.02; 20.3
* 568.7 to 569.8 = 0.08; 19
